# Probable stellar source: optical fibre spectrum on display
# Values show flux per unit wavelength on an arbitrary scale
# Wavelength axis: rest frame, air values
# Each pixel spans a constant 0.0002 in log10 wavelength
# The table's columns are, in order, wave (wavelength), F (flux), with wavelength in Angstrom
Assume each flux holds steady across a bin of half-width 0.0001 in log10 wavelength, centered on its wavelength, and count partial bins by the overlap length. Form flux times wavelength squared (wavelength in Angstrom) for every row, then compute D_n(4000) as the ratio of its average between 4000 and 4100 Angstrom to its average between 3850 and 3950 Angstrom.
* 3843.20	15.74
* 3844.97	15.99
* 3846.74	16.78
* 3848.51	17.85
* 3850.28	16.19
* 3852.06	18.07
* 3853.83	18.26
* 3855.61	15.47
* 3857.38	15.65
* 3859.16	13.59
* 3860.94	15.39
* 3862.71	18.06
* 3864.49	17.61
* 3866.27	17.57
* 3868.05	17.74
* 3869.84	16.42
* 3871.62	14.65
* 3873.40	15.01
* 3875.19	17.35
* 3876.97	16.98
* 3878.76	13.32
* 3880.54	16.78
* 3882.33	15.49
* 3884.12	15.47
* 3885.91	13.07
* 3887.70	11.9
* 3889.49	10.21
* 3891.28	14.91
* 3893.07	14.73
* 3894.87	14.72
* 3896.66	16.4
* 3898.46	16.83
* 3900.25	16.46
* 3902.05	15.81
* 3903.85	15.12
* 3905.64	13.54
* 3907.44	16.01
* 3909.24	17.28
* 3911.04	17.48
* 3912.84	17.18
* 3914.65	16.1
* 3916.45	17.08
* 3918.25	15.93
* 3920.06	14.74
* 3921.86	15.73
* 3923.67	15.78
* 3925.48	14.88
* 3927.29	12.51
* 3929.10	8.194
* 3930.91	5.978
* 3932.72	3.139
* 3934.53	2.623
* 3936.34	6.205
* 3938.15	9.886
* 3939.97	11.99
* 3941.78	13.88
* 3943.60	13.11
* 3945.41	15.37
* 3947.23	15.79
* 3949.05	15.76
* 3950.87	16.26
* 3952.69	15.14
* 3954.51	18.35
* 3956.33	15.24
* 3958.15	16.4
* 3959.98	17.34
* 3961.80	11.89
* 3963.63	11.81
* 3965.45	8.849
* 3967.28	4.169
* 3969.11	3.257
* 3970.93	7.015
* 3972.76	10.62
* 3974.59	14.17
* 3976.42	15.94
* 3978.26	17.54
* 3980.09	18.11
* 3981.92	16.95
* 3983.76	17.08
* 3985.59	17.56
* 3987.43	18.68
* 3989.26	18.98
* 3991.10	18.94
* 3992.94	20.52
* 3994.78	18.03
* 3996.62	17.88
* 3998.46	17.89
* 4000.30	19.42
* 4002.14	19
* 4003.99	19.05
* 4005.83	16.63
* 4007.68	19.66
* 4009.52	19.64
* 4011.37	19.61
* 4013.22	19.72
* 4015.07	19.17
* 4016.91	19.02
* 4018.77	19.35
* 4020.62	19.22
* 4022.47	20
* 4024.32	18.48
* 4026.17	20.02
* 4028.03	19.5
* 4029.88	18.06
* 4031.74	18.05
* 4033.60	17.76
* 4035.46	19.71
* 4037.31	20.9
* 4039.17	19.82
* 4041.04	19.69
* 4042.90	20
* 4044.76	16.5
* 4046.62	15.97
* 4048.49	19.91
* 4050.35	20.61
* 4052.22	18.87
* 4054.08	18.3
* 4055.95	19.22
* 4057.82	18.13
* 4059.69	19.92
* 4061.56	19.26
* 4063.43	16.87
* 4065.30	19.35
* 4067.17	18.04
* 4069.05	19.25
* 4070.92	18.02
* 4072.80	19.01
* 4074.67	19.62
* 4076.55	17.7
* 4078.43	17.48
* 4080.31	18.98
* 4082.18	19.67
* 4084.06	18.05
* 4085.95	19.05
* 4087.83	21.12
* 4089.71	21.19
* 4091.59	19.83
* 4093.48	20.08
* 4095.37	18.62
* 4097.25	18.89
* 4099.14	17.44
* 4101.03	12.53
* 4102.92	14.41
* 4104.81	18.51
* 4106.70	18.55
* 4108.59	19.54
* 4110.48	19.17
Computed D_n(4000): 1.4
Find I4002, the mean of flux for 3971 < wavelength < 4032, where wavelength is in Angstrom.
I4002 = 18.1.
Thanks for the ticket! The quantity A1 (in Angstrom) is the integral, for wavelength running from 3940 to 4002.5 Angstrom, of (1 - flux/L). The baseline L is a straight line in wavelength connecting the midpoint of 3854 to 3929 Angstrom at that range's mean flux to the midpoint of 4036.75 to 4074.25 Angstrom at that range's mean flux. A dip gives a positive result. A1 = 7.4 Angstrom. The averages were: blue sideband 15.5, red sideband 18.9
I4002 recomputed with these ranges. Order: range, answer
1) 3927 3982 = 12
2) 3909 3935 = 13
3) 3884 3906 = 14.5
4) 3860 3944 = 14.2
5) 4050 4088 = 18.8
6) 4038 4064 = 18.8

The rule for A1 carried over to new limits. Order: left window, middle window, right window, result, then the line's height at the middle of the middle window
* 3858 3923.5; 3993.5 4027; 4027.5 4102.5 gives -2.34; 17.8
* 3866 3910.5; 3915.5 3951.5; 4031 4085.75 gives 8.93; 16.3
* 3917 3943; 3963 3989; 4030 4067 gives 1.83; 14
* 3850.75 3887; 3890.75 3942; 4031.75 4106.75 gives 9.81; 16.7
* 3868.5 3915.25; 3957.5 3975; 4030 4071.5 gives 6.81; 17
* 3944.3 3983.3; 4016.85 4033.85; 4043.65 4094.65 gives -2.32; 16.7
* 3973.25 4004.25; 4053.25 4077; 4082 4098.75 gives 0.53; 19.1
